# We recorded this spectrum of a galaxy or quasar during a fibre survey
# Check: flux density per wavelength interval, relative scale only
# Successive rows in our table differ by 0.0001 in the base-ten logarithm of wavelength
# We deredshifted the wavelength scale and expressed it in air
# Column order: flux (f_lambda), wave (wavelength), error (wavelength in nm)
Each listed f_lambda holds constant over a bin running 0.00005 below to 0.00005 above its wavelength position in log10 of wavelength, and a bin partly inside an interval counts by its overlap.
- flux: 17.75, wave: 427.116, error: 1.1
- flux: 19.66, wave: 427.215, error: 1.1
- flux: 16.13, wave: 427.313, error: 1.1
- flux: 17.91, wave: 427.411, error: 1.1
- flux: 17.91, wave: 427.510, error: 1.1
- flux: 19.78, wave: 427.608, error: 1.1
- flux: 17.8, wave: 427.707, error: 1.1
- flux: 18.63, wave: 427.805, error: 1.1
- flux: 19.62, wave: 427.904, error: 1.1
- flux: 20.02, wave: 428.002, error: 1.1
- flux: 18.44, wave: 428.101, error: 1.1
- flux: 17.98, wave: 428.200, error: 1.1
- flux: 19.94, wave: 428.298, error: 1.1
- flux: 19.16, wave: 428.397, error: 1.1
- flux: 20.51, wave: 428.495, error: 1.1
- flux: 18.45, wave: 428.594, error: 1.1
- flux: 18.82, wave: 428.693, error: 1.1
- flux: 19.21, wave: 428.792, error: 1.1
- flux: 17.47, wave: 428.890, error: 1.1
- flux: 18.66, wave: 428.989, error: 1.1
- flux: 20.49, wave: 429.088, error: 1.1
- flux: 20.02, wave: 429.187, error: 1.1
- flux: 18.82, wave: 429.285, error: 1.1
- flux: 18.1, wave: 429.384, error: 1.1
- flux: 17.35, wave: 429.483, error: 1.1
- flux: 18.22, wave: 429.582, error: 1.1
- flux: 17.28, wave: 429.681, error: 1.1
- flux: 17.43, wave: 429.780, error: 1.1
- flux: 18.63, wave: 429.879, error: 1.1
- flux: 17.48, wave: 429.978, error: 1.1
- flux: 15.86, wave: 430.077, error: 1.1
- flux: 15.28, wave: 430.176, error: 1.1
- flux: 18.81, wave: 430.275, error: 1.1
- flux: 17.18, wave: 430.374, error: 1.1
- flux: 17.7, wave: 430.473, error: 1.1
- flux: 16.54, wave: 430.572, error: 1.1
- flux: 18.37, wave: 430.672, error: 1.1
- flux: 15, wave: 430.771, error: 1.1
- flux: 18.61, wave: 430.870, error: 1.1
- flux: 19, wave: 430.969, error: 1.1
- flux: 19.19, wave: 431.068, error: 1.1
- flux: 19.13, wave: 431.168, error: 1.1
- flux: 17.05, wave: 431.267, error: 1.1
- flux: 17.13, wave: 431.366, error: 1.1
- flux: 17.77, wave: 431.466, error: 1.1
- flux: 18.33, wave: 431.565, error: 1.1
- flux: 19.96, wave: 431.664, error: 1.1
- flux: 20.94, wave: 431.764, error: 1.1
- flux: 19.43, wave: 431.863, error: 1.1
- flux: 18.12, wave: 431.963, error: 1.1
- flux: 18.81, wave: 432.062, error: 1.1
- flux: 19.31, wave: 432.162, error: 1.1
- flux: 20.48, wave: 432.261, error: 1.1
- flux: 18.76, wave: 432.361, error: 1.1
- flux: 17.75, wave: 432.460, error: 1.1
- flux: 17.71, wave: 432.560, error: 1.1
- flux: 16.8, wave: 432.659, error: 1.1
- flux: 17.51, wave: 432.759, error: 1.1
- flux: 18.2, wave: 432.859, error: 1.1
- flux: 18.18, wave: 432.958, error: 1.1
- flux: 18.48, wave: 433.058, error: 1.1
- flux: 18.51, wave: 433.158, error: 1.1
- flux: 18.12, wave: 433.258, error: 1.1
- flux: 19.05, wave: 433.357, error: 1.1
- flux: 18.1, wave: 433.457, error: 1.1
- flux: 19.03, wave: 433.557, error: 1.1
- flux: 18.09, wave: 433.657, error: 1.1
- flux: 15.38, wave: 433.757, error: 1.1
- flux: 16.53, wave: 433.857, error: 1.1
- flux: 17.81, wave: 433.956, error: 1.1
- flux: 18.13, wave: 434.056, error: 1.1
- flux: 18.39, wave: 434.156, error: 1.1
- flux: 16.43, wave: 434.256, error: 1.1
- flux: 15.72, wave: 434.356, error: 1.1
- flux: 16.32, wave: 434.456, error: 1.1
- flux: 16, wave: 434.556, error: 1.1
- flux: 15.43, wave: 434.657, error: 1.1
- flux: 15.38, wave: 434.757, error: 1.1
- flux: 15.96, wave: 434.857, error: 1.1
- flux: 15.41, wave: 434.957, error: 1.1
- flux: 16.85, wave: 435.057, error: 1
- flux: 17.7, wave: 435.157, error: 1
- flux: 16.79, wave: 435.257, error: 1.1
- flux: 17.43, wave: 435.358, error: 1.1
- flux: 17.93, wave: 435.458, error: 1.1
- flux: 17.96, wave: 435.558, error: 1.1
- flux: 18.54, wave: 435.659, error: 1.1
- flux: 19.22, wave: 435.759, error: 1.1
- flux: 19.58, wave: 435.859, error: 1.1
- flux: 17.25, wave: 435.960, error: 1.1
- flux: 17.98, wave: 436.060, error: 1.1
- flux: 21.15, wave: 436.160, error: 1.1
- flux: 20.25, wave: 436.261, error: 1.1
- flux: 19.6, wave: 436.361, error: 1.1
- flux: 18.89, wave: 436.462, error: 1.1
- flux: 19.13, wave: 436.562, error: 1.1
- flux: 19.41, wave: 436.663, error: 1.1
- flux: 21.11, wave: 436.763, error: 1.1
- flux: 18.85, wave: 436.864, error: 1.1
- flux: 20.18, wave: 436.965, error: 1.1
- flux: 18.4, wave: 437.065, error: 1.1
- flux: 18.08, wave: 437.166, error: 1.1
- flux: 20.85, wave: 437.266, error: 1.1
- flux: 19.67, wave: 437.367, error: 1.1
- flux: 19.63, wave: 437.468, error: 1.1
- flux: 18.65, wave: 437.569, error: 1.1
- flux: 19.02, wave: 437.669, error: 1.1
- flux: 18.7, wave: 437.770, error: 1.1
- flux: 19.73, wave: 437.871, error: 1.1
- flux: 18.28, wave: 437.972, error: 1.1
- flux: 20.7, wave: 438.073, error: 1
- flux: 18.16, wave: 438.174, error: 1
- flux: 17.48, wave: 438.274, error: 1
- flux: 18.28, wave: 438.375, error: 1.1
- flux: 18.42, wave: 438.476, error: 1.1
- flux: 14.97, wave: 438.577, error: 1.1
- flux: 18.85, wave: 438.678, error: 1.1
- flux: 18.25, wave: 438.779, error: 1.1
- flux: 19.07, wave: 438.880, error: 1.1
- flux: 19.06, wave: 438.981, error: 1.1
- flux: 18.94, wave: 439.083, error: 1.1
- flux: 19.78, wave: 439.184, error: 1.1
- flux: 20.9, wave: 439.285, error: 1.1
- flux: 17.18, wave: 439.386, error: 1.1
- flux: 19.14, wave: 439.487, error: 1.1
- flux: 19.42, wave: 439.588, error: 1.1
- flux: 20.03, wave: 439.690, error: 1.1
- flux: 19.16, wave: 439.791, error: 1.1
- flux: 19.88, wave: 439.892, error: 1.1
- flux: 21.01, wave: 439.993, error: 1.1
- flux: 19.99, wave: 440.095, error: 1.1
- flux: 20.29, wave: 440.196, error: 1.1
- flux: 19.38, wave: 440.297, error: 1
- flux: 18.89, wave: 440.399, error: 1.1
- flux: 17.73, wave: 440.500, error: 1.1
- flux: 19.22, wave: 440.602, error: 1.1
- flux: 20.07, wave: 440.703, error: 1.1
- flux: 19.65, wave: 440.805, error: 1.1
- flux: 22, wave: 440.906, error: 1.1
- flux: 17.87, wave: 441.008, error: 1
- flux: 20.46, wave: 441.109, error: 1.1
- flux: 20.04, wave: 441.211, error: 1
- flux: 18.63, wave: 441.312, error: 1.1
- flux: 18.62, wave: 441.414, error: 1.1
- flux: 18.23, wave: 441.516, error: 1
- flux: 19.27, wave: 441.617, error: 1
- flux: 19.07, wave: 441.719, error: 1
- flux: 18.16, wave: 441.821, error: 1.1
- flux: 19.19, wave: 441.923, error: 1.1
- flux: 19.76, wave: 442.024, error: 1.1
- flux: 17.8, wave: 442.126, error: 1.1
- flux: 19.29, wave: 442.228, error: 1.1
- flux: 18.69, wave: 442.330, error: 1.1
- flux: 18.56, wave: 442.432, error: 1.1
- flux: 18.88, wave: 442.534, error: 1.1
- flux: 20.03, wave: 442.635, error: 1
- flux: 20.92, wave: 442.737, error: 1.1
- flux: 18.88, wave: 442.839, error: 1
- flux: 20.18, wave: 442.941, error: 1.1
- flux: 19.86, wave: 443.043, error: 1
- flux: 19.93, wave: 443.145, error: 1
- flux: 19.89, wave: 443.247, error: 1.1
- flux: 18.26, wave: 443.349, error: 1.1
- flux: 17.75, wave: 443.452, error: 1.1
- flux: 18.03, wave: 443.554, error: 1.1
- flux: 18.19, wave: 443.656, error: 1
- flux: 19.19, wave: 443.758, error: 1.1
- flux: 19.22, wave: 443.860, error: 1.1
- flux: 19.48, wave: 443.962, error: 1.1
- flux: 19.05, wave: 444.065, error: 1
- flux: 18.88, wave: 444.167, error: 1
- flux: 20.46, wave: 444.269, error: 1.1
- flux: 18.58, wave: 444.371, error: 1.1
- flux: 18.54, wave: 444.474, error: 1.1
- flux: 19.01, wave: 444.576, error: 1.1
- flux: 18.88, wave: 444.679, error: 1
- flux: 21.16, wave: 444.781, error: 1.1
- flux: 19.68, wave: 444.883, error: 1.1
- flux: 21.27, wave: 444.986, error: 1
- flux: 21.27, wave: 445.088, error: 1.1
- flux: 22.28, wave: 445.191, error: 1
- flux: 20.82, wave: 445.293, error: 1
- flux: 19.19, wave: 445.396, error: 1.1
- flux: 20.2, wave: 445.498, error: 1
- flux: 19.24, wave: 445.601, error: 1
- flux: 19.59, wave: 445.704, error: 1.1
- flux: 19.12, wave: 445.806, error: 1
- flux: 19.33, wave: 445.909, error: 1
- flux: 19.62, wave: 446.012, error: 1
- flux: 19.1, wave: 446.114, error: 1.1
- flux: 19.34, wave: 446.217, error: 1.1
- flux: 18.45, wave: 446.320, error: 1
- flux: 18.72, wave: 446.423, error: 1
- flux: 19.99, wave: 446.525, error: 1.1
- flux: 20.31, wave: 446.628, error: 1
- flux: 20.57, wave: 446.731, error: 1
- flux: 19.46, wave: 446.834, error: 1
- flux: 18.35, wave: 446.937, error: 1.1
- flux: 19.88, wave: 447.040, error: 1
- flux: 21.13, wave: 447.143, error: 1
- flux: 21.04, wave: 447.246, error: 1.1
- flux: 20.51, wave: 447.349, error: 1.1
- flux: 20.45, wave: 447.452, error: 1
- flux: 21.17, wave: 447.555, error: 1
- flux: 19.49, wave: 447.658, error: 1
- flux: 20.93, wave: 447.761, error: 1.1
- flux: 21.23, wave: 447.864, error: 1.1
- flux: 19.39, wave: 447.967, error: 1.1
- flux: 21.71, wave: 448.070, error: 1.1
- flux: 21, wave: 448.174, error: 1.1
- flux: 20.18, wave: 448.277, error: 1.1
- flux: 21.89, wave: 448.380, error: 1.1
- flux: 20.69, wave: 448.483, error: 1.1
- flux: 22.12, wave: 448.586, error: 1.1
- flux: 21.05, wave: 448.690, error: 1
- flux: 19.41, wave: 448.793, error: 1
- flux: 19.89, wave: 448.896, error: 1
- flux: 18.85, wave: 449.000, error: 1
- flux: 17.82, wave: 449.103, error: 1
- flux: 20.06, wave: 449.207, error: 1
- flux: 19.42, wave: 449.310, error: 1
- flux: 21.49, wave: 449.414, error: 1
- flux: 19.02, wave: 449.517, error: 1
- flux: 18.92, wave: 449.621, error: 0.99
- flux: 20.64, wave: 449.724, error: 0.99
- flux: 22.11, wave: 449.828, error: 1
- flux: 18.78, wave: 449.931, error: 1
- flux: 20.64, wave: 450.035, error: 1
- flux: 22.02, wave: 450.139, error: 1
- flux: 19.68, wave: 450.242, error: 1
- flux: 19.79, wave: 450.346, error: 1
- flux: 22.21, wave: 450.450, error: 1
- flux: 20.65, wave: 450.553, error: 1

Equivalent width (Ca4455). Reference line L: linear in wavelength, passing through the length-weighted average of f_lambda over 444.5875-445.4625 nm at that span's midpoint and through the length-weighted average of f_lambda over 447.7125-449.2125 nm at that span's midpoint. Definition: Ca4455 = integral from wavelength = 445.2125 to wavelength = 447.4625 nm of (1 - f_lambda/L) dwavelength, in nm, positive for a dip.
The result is 0.08 nm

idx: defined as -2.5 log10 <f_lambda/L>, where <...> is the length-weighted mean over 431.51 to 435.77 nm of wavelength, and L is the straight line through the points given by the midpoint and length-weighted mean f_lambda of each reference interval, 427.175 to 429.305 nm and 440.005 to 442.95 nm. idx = 0.08 mag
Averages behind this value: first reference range 18.9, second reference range 19.3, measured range 17.8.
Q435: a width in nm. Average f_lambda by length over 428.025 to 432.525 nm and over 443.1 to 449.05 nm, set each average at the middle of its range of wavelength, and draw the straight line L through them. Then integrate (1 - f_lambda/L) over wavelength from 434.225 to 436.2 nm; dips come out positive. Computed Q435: 0.17 nm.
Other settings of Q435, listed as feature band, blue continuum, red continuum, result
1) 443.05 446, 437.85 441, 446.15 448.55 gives 0.05 nm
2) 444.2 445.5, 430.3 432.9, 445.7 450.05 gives -0.02 nm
